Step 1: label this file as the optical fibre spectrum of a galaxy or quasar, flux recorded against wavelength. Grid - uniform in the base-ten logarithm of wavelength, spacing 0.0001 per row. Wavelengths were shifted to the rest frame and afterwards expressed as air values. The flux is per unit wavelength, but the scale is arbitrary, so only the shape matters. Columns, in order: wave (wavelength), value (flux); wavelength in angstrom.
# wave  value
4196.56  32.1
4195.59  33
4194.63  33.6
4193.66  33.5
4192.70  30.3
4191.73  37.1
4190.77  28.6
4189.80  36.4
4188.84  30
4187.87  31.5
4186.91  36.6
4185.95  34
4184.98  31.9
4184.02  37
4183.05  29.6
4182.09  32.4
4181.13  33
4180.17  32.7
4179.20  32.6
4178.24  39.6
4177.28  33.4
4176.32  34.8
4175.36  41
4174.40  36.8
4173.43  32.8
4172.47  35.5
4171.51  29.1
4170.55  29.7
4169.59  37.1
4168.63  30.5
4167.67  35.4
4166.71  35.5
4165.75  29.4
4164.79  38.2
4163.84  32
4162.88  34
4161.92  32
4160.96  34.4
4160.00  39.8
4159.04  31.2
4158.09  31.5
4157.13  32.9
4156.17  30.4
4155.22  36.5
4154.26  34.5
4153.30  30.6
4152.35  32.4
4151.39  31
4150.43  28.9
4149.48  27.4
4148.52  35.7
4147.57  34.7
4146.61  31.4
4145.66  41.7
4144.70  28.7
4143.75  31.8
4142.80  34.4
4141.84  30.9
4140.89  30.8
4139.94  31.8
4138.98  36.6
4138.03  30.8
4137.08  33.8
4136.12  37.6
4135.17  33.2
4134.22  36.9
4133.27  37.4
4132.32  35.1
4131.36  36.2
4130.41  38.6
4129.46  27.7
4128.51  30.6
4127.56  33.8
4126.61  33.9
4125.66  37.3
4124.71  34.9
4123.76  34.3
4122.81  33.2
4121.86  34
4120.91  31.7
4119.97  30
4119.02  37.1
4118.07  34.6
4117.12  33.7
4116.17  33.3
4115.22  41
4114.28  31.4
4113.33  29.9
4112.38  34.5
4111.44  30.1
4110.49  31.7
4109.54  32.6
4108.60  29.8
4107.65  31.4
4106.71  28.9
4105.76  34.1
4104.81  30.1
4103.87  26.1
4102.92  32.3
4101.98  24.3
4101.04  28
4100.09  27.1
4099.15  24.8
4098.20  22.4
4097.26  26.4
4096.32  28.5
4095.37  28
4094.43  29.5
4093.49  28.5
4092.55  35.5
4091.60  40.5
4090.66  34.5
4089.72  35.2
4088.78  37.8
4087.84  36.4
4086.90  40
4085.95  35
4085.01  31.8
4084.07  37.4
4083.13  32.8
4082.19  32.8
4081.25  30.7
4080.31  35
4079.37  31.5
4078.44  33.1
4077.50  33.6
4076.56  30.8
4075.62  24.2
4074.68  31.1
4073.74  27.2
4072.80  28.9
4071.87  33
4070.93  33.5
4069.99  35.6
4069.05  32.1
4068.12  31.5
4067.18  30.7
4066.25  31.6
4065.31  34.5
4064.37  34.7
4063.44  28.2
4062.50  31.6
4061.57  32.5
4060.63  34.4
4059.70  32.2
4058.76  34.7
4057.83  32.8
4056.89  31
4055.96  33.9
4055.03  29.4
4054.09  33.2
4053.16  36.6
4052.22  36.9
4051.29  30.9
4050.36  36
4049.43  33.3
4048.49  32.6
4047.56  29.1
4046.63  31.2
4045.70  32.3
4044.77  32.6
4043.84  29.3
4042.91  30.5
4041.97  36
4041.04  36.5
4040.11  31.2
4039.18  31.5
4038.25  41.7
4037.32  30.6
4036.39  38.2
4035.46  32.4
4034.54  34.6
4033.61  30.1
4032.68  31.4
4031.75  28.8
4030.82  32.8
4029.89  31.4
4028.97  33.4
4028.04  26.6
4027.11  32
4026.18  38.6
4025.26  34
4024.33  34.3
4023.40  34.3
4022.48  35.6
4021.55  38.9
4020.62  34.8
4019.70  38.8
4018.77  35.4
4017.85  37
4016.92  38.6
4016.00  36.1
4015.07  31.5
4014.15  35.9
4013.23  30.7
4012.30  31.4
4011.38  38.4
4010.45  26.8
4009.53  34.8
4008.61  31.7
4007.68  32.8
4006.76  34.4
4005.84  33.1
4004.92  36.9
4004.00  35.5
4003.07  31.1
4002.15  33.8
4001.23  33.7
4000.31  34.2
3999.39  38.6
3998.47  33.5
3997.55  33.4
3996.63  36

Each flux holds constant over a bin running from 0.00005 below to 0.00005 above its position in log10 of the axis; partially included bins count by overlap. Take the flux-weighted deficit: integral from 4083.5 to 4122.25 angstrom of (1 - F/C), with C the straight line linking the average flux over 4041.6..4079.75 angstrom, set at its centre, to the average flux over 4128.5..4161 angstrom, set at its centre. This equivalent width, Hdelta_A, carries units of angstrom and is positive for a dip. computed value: 1.0 angstrom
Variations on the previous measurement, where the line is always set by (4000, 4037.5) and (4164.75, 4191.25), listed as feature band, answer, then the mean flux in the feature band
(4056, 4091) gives 1.0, 32.8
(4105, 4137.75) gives 0.1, 33.6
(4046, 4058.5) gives 0.3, 32.9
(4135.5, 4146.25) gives 0.1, 33.5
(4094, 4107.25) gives 2.3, 27.9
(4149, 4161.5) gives 0.5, 32.4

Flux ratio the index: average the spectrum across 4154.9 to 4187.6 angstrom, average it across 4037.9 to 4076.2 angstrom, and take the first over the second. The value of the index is 1.05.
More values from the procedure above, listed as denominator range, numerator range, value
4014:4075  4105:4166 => 1.00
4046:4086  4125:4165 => 1.04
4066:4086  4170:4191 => 1.05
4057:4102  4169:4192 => 1.06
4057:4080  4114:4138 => 1.08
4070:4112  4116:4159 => 1.07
